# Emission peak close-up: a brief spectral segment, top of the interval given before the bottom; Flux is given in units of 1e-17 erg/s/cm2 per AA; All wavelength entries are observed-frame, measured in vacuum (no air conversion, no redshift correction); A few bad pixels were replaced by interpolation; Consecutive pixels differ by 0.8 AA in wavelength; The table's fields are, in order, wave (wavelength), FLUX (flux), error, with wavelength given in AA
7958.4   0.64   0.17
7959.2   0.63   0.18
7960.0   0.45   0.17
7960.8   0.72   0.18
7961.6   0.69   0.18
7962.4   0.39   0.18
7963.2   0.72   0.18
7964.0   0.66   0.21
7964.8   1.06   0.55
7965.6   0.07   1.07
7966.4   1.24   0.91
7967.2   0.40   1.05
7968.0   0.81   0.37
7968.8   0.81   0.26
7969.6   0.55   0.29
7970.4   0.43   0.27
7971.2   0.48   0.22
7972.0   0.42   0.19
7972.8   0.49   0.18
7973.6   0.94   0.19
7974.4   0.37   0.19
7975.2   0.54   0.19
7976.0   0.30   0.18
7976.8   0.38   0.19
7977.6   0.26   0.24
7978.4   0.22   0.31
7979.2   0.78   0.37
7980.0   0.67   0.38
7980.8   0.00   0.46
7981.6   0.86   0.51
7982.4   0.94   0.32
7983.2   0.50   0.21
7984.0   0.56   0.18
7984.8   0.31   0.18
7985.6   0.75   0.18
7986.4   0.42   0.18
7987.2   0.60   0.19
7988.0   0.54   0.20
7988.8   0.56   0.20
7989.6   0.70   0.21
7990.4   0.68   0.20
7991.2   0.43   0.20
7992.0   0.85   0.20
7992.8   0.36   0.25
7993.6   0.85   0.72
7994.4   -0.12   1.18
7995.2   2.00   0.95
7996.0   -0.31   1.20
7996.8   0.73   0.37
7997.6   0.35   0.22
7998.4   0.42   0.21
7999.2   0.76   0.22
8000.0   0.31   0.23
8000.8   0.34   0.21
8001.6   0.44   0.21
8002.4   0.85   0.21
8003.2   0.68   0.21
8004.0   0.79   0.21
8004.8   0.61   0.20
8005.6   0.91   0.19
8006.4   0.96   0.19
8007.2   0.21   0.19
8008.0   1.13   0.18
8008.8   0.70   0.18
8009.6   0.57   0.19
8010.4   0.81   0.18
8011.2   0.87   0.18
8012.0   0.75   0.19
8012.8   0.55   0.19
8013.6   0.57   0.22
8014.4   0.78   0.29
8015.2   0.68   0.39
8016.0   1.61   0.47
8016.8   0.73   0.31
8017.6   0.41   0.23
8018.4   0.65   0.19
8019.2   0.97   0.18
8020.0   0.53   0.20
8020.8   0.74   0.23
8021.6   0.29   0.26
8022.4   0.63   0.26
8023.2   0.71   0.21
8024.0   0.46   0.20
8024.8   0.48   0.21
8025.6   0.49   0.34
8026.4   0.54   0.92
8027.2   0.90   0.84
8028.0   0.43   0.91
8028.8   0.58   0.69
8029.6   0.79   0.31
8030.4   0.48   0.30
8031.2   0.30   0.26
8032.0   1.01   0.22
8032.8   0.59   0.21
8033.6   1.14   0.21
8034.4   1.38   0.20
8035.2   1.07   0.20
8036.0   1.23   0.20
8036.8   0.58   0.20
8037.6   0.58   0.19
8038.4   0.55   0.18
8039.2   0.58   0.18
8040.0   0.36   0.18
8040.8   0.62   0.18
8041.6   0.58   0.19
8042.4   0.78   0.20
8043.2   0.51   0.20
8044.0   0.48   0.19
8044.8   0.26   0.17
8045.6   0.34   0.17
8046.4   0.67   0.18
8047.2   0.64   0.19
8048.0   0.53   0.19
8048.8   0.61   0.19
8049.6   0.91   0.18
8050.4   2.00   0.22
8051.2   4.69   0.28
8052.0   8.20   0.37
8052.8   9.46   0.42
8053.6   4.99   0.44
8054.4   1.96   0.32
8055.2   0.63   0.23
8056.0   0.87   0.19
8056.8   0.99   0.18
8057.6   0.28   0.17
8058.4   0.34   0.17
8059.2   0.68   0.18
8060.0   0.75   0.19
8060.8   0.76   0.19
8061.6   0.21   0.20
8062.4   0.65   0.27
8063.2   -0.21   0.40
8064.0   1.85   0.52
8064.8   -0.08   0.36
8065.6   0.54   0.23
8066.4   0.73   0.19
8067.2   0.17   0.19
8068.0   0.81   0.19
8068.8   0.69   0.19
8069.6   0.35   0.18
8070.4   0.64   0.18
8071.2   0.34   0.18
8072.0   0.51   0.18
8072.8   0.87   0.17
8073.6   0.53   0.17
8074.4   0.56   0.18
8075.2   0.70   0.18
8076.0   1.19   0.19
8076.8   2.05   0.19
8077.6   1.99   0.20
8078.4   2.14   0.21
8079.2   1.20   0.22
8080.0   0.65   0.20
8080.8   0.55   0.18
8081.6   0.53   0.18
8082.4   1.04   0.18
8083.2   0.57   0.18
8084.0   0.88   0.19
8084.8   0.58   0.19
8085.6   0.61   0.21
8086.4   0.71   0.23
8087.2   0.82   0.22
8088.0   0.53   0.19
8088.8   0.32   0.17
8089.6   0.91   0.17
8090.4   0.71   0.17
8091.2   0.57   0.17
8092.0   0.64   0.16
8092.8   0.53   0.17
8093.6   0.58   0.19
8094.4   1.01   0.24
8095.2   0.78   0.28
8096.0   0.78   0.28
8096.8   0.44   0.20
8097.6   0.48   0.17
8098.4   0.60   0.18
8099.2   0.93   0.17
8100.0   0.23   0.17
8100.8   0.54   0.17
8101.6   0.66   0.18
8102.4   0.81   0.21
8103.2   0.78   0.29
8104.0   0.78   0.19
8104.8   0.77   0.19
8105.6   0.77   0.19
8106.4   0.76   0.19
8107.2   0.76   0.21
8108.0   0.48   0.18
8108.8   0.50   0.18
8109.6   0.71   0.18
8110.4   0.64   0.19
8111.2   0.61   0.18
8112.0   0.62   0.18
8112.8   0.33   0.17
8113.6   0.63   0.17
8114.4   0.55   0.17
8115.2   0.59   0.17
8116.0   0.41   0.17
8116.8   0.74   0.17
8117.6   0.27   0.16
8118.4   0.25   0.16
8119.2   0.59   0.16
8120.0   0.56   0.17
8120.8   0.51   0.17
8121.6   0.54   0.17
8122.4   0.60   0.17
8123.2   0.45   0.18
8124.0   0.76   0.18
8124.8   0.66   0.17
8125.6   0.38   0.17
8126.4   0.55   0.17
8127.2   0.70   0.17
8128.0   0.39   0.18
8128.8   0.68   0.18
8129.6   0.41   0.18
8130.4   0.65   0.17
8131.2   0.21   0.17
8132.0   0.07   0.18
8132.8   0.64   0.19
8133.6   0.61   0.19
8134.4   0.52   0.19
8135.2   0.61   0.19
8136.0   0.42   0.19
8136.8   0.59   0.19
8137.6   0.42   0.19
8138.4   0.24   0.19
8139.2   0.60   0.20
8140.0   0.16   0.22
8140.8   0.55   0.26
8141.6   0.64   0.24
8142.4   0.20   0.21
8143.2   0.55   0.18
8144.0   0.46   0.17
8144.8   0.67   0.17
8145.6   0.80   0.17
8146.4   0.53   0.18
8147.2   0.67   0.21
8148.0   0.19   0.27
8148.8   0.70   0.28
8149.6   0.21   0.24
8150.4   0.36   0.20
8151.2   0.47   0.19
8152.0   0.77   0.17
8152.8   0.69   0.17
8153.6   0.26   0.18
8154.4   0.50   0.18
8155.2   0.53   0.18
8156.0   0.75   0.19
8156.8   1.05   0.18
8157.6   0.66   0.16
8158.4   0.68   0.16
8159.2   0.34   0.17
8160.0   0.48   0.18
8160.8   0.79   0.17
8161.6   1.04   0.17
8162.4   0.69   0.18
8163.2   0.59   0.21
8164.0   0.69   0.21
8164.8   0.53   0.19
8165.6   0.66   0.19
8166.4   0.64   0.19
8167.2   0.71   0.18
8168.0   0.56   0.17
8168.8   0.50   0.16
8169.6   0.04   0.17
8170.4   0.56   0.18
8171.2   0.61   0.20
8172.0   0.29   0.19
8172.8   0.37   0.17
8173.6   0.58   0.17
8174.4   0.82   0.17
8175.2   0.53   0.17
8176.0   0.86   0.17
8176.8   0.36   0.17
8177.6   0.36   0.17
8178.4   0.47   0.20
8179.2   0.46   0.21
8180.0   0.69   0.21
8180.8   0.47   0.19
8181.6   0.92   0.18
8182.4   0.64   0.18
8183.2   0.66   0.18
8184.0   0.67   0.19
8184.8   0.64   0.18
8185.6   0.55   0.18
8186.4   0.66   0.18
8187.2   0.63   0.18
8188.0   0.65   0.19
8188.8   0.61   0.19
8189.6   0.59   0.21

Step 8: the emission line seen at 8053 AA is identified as H-alpha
